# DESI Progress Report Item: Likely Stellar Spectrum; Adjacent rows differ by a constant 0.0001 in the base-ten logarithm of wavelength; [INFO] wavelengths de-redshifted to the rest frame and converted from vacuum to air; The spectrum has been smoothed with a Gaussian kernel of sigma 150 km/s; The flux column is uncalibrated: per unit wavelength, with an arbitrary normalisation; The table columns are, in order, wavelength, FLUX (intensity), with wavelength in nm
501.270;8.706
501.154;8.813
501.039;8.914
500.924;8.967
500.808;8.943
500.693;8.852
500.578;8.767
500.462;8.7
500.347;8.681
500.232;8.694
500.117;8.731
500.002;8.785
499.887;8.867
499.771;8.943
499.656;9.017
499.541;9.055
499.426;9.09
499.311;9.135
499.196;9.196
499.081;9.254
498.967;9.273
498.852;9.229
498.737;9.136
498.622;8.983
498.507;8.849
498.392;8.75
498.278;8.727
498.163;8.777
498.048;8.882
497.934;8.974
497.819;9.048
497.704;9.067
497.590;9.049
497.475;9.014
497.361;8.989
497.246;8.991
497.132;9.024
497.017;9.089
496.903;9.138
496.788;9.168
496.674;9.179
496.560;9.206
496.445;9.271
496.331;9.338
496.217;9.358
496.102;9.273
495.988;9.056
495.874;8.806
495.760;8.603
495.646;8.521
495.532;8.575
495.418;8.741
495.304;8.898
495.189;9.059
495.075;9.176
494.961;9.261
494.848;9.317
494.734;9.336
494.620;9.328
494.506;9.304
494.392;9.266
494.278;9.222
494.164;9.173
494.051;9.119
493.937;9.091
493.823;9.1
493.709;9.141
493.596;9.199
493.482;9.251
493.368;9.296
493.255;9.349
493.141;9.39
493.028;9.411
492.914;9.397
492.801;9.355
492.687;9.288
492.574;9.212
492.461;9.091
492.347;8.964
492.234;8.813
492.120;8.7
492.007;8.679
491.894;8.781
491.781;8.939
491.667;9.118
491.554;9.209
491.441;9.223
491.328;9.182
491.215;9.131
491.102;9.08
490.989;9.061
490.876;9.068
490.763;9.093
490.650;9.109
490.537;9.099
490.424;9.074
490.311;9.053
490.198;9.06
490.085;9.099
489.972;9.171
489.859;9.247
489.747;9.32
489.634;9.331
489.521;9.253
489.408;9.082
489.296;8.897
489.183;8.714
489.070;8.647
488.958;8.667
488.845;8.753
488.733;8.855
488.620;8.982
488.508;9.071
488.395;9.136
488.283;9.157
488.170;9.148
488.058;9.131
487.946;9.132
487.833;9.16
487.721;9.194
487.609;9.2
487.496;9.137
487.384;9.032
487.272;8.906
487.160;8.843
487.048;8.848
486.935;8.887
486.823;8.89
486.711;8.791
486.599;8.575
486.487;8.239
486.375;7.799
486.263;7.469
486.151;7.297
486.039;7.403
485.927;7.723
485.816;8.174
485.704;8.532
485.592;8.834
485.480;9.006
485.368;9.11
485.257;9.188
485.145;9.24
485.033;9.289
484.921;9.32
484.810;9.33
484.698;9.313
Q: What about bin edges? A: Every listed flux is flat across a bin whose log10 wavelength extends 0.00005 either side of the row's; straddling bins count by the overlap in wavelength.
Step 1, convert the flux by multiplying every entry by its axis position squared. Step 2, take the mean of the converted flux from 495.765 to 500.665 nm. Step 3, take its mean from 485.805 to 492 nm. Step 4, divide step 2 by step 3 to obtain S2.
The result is 1.1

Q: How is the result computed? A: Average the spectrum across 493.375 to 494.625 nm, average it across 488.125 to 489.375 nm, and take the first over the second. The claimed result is 1.03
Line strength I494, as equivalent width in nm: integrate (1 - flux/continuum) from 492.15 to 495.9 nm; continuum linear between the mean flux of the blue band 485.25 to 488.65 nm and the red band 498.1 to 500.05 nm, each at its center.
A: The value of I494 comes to -0.10 nm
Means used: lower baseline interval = 8.7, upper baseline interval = 9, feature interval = 9.12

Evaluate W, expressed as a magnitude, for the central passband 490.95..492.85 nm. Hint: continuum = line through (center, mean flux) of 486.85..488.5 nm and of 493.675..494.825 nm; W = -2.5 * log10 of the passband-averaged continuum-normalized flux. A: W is 0.01 mag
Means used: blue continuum 9.06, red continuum 9.21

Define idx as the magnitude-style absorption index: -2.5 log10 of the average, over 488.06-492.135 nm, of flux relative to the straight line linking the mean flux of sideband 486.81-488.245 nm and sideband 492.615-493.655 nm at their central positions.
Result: 0.02 mag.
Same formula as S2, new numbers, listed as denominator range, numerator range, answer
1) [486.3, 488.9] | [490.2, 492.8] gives 1.03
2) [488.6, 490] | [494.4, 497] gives 1.04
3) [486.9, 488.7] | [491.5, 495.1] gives 1.04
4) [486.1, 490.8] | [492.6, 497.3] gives 1.06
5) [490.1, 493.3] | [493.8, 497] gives 1.02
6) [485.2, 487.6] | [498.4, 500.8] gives 1.11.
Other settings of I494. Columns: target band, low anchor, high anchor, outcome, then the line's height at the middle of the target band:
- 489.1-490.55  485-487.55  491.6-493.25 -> -0.038 nm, 8.87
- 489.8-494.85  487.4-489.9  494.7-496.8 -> -0.049 nm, 9.06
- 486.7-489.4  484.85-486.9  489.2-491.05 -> -0.047 nm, 8.82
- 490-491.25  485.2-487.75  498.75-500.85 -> -0.057 nm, 8.69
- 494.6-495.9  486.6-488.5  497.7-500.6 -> 0.001 nm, 8.97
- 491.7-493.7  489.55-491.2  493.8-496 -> -0.008 nm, 9.09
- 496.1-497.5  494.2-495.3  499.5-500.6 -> -0.013 nm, 9.07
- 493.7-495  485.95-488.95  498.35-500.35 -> -0.051 nm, 8.88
